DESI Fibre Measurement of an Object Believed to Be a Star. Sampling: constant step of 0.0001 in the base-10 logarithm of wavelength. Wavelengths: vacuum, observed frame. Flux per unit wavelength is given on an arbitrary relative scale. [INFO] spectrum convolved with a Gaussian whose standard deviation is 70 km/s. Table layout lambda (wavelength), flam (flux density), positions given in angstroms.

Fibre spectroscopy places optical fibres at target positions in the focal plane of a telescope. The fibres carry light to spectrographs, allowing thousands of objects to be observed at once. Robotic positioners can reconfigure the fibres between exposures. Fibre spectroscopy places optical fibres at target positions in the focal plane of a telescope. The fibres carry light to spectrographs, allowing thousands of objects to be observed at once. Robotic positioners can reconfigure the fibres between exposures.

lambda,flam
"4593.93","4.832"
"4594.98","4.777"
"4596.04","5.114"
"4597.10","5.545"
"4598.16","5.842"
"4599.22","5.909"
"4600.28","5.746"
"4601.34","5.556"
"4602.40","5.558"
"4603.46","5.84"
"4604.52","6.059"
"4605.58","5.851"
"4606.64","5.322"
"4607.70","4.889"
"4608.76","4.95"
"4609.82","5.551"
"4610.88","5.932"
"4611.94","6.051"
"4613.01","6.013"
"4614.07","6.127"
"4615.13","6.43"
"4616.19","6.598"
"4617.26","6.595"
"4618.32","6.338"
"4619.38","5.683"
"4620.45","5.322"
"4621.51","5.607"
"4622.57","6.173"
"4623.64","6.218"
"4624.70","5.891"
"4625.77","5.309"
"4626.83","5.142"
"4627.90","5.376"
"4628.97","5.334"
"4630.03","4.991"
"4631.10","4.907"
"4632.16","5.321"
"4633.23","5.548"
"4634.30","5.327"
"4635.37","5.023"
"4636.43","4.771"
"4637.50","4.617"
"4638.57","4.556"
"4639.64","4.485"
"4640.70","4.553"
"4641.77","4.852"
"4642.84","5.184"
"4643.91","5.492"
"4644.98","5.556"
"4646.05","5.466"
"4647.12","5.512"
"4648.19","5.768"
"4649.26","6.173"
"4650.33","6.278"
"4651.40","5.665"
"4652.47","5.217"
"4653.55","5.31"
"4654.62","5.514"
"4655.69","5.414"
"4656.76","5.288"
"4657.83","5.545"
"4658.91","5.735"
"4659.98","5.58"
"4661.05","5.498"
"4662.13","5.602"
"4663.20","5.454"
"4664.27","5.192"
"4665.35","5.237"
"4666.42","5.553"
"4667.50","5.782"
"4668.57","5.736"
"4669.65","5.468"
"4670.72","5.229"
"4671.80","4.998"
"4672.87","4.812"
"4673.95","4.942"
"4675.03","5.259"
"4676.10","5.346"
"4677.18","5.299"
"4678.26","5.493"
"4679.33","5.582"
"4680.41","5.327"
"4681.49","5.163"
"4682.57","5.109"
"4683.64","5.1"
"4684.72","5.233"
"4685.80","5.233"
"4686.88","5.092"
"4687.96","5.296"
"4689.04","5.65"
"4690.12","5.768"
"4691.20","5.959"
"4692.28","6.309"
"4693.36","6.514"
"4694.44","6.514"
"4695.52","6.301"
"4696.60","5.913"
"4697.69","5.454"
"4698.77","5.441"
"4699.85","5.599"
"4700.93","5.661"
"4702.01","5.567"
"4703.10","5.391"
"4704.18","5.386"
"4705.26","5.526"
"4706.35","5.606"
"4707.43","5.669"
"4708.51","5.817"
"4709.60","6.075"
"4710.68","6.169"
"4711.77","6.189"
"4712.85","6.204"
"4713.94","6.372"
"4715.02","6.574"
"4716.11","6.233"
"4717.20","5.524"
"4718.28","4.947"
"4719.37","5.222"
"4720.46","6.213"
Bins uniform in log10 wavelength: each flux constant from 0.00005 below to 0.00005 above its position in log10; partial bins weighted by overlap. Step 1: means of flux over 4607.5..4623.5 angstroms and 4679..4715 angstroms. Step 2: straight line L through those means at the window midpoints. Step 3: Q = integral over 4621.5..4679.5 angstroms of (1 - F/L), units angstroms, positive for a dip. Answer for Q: 4.6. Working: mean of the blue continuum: 5.91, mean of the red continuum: 5.72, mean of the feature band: 5.36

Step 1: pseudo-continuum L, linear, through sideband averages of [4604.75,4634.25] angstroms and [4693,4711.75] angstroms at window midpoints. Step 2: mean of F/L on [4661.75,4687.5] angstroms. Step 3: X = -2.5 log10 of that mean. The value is 0.09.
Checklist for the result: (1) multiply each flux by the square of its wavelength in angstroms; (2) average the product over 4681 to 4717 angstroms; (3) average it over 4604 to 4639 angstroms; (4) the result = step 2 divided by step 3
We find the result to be 1.07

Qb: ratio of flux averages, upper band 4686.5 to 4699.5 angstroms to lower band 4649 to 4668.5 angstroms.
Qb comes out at 1.05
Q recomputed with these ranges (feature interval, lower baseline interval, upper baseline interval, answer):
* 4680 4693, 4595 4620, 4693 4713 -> 0.82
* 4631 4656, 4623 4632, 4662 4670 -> 0.76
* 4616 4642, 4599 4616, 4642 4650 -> 1.33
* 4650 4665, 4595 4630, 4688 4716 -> 0.78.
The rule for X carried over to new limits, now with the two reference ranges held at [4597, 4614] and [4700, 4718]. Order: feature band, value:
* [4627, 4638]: 0.12 mag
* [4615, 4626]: -0.06 mag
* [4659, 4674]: 0.08 mag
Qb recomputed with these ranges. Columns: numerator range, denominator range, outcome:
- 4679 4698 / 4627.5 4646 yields 1.11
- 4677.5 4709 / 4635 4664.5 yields 1.05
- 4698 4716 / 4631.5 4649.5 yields 1.13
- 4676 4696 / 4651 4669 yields 1.02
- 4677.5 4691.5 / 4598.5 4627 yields 0.92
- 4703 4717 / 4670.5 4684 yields 1.14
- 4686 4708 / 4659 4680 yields 1.06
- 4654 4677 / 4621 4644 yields 1.03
